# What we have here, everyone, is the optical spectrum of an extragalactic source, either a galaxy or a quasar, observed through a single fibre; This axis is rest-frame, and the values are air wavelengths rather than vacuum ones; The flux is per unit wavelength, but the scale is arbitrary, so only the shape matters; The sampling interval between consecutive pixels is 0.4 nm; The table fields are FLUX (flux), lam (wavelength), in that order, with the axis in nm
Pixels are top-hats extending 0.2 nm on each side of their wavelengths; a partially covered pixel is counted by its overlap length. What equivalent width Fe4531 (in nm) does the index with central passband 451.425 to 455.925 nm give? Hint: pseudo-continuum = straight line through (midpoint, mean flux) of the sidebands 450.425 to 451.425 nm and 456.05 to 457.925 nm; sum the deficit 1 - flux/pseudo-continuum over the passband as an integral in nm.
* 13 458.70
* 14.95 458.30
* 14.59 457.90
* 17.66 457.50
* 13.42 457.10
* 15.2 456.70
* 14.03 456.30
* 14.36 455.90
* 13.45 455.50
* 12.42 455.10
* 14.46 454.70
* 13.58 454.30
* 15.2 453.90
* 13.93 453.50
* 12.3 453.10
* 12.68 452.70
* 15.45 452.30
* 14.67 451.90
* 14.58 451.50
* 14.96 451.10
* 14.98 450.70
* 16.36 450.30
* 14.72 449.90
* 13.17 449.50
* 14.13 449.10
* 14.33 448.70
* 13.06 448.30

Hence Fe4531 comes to 0.34 nm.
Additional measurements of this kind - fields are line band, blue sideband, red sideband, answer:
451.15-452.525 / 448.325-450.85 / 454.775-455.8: -0.08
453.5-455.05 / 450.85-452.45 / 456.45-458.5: 0.09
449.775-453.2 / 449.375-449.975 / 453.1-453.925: -0.17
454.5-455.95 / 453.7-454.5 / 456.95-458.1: 0.11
